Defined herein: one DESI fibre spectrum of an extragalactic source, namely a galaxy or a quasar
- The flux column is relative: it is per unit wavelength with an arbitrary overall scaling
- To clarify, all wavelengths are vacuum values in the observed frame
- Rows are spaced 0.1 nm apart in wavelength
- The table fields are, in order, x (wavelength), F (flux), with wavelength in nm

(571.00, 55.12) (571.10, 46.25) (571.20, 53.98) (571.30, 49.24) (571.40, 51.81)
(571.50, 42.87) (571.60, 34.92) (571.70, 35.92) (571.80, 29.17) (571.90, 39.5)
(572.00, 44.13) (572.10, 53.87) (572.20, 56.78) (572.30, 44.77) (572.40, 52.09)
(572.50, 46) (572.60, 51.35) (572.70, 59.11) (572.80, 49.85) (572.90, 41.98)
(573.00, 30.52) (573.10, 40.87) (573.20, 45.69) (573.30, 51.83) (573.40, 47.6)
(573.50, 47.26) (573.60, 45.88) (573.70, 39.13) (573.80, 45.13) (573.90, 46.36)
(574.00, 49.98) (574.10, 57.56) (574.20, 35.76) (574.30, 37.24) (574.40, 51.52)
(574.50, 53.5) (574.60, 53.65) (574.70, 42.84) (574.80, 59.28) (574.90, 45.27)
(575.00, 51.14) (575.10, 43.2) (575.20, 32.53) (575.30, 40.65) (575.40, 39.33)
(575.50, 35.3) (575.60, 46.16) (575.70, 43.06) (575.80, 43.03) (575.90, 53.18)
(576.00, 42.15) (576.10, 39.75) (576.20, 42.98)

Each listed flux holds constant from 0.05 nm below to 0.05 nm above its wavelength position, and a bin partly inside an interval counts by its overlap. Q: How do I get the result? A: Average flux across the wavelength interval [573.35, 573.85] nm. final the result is 45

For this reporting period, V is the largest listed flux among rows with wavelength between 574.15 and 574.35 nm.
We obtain 37.24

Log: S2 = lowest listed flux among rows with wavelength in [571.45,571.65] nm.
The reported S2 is 34.92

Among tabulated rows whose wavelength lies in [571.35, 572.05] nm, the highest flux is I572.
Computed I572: 51.81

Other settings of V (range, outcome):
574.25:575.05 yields 59.28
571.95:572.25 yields 56.78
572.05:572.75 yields 59.11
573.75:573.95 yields 46.36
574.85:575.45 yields 51.14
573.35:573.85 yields 47.6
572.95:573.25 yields 45.69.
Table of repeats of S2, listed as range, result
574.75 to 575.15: 43.2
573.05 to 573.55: 40.87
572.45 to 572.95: 41.98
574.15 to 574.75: 35.76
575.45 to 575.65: 35.3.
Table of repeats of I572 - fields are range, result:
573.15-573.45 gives 51.83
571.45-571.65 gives 42.87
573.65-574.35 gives 57.56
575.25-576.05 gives 53.18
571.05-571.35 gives 53.98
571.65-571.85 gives 35.92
